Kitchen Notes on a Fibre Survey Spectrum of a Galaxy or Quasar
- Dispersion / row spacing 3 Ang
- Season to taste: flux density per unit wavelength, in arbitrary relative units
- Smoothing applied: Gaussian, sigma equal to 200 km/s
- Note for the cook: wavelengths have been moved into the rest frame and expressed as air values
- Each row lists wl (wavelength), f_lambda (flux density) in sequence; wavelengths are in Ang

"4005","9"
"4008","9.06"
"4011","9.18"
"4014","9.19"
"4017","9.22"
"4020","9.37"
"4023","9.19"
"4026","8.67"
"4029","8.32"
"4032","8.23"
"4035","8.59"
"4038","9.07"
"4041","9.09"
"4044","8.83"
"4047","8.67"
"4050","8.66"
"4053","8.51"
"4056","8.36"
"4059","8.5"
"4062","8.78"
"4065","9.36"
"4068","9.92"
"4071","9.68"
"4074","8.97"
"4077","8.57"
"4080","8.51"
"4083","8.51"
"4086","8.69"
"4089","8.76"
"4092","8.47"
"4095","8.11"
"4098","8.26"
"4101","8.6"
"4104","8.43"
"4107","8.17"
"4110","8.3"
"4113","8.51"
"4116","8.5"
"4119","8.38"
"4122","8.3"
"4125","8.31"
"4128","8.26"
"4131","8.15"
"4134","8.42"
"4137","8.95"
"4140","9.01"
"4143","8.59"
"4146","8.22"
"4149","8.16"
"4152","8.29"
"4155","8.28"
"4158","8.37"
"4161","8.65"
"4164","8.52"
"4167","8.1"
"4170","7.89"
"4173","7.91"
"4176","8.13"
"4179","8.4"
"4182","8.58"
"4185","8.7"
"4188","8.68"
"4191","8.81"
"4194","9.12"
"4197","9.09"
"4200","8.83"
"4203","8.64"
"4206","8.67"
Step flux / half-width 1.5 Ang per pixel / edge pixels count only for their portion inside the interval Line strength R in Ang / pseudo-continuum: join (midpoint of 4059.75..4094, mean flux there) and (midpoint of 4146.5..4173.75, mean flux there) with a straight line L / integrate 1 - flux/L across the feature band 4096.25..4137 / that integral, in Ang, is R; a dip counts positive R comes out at 1.0 Ang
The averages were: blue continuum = 8.91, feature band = 8.37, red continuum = 8.25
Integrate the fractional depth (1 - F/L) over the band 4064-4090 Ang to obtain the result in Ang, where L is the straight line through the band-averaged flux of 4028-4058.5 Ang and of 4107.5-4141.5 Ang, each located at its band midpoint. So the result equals -1.3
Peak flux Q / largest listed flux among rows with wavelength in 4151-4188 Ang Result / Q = 8.7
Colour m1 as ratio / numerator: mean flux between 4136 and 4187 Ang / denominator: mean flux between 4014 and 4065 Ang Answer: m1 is 1.0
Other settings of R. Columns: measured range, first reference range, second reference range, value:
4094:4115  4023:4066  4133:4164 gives 0.6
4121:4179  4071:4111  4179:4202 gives 2.3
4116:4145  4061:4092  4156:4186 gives 0.4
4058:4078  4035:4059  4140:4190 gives -1.1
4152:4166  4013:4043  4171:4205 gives 0.4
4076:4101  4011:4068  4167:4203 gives 0.7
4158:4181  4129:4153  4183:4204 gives 1.1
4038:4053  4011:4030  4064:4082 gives 0.5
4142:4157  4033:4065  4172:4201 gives 0.6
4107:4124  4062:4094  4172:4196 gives 0.8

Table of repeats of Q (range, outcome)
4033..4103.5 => 9.92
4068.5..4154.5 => 9.68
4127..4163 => 9.01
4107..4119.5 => 8.51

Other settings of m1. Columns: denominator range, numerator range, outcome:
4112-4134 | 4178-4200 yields 1.05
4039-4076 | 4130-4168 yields 0.94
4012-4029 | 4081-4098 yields 0.94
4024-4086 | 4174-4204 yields 0.99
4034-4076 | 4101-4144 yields 0.95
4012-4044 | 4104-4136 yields 0.94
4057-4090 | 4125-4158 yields 0.94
